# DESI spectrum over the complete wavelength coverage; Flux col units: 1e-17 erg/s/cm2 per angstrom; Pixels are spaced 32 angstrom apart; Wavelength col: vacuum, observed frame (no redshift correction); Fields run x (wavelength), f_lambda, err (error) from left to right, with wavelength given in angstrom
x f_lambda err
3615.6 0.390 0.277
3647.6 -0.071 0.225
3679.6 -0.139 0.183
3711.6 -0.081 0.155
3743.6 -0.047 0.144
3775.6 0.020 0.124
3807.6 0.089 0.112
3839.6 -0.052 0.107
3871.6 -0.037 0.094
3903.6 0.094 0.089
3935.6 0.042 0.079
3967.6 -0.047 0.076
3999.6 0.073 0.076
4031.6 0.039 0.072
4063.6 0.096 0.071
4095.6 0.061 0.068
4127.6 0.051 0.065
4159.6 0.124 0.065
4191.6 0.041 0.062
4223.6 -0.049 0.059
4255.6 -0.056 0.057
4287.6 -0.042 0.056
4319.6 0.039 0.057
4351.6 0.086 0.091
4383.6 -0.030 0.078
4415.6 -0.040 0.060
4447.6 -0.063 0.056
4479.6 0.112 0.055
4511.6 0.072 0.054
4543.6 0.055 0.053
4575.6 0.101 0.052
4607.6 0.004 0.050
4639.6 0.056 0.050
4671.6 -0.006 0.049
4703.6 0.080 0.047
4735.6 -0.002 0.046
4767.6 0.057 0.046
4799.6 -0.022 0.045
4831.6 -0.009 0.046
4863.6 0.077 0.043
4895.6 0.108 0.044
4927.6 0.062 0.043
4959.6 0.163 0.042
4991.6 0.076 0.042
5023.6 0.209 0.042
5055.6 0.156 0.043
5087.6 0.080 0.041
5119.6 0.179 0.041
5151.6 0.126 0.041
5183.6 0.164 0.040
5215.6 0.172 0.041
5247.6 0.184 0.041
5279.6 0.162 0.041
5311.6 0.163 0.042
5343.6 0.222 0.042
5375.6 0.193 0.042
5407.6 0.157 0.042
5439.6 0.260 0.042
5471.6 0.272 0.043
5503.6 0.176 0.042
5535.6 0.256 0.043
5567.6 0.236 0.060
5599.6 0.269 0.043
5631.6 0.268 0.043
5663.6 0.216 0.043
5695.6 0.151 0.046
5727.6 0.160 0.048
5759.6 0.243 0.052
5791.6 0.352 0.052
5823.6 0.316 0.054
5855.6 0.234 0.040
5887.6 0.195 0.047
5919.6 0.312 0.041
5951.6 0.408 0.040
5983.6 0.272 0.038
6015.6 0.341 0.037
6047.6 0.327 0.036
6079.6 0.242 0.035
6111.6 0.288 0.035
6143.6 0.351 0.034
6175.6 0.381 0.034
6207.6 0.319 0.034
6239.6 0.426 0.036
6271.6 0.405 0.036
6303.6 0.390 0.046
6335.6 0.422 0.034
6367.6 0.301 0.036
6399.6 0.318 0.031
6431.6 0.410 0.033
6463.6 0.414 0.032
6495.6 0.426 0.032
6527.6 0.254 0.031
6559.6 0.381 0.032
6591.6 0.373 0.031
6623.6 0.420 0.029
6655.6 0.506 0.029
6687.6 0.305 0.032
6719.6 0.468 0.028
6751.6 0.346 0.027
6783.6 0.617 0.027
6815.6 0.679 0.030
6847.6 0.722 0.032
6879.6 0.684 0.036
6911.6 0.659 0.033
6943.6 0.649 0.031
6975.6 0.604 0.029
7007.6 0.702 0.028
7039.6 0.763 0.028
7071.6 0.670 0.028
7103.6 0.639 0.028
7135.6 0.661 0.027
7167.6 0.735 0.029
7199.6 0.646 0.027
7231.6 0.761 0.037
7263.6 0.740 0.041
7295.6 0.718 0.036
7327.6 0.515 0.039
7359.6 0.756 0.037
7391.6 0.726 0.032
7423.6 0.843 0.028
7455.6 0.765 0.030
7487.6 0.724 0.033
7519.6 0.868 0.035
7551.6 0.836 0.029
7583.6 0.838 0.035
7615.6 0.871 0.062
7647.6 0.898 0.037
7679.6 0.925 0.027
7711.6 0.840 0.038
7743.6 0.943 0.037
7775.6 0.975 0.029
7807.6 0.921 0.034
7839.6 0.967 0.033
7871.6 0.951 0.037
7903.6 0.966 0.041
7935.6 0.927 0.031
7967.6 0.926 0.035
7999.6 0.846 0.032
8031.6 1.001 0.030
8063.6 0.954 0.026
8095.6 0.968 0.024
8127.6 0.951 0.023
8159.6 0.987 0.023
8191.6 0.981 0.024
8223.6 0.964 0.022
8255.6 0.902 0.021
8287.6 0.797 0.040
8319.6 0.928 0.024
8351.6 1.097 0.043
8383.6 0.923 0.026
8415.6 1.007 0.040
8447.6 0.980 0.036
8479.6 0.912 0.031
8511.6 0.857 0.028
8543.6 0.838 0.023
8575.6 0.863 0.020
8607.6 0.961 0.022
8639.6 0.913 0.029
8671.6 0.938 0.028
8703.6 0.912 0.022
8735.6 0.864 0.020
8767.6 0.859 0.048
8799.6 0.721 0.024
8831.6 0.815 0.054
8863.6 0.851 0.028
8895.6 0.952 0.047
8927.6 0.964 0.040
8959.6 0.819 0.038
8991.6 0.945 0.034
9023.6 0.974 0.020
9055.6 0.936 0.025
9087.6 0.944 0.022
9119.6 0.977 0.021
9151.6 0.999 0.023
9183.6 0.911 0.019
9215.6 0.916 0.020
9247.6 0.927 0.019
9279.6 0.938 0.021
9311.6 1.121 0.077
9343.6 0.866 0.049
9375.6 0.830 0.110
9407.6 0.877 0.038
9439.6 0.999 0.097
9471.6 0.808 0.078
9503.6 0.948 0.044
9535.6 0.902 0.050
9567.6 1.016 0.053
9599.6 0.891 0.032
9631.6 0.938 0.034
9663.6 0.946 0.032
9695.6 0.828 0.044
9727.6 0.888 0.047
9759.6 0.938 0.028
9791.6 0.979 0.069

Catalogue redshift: 0.702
